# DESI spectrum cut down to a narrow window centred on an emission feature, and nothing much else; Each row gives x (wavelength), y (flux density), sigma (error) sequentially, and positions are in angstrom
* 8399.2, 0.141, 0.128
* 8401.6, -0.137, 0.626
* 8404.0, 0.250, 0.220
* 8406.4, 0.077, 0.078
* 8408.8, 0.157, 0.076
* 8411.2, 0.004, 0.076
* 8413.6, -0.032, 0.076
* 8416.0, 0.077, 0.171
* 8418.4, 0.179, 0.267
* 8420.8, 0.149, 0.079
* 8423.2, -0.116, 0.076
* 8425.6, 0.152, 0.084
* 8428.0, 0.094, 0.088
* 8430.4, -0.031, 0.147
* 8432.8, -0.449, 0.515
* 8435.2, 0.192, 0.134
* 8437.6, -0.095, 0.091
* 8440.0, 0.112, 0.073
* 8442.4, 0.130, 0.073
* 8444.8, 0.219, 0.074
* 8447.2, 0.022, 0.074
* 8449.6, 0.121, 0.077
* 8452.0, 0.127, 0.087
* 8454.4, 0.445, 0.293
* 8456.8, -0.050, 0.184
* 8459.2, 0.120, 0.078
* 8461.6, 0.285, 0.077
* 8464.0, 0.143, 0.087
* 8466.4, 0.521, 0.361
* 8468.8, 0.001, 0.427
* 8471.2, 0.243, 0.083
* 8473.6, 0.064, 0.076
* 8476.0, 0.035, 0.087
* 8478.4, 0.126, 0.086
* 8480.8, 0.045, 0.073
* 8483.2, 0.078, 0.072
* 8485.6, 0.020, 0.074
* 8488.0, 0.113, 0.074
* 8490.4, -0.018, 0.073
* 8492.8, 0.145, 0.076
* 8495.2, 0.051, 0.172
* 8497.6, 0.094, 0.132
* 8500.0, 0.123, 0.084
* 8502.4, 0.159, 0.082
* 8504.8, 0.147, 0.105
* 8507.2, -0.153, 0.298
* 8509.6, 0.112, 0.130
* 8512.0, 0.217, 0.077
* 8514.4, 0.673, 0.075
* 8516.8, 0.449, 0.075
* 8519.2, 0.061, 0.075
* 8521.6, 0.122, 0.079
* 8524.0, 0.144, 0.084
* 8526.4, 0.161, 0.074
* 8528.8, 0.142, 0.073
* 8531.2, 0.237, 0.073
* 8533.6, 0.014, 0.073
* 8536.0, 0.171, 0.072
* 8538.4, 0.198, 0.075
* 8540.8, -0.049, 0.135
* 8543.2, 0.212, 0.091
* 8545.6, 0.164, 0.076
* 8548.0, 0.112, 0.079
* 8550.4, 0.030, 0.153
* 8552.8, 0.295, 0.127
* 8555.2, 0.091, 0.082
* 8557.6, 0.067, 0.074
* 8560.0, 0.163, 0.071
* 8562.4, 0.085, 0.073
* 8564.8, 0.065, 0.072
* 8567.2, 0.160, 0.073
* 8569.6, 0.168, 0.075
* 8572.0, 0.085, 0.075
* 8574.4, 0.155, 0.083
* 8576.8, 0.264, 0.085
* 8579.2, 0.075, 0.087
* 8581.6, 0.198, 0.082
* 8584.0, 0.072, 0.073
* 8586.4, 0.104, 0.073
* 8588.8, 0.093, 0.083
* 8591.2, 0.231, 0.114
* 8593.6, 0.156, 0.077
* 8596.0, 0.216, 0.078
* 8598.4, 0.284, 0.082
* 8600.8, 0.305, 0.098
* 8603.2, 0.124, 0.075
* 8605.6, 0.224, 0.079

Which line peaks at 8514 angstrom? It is H-beta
